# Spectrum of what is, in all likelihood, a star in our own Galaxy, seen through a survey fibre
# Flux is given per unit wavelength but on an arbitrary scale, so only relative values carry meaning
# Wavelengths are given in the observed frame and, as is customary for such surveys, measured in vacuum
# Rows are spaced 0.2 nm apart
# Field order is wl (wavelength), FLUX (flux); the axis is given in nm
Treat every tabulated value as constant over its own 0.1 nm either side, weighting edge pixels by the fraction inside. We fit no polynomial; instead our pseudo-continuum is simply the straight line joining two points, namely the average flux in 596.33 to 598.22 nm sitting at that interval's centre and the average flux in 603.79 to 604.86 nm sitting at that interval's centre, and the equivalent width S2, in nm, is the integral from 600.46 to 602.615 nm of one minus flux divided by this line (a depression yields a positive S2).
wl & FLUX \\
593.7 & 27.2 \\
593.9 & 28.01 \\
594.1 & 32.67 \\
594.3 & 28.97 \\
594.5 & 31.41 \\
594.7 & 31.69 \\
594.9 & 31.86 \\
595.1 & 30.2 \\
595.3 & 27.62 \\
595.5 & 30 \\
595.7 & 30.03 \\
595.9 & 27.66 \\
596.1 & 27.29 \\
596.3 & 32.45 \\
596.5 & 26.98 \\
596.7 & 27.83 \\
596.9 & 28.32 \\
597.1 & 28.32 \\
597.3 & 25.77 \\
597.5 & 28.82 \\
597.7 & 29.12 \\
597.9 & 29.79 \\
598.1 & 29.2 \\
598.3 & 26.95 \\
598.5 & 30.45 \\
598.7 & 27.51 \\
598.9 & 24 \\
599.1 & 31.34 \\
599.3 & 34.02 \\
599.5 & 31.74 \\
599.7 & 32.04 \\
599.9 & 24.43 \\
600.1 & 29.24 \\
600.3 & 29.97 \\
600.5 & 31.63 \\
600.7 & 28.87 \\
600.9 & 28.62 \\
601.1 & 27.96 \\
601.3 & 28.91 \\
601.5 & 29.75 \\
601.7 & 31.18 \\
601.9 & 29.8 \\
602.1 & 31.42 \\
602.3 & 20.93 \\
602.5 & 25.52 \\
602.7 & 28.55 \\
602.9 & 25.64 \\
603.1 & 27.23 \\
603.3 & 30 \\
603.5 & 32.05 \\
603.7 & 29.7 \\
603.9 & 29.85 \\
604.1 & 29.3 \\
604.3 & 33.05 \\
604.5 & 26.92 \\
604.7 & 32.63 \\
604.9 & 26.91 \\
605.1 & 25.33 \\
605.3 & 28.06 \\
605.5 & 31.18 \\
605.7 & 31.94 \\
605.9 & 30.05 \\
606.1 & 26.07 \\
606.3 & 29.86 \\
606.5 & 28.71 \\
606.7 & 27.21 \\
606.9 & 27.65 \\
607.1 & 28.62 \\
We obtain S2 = 0.07 nm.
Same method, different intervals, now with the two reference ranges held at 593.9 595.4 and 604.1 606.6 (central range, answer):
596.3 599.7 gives 0.125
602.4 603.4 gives 0.072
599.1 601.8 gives -0.012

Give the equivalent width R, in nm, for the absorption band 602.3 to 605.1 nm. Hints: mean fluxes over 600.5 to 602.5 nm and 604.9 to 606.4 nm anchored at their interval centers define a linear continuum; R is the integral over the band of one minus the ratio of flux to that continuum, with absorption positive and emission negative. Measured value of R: 0.01 nm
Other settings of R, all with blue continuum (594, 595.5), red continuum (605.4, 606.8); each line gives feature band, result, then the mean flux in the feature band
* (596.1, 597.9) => 0.11 nm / 28.5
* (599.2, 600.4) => -0.01 nm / 30.2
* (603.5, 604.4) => -0.03 nm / 30.6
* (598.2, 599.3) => 0.06 nm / 28.6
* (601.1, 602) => 0.00 nm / 29.7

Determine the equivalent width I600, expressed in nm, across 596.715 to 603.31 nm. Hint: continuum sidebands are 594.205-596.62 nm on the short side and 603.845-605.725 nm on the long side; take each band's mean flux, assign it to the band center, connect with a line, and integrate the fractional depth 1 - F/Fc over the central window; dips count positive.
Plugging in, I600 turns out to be 0.19 nm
